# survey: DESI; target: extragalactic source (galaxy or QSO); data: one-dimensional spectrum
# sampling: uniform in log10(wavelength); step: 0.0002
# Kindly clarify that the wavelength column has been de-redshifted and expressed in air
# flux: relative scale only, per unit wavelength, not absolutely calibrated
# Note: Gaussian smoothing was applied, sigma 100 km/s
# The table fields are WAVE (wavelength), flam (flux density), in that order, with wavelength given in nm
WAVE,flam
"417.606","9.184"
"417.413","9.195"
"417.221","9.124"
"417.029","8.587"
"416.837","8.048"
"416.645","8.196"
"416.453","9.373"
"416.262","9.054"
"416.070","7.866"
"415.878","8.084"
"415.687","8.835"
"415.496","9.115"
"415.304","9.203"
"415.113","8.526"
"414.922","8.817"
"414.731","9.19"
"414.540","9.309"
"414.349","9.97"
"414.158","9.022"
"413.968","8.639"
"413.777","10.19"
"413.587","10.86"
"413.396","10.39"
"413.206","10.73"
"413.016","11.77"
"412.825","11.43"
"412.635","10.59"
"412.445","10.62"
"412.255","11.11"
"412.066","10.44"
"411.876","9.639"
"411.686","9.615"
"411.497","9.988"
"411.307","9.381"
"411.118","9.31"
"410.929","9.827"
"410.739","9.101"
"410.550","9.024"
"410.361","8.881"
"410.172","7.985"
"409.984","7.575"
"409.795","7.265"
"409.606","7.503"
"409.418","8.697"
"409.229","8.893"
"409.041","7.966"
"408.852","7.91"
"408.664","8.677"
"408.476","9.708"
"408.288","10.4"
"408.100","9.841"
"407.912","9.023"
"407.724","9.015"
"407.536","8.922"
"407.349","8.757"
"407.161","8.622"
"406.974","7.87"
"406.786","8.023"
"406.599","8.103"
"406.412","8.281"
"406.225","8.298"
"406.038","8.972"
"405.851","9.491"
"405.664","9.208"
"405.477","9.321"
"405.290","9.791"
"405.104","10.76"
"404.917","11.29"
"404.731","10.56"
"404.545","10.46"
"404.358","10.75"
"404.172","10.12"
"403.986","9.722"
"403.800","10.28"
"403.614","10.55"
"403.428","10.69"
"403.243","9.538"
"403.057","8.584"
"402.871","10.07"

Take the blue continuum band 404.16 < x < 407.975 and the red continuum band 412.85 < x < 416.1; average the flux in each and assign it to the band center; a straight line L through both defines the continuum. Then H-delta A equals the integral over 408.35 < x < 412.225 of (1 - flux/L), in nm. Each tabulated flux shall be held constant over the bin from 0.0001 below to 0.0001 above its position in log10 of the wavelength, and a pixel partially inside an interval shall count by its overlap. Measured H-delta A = 0.201 nm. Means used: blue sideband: 9.3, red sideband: 9.51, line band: 8.92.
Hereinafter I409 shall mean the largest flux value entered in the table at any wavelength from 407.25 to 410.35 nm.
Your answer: 10.4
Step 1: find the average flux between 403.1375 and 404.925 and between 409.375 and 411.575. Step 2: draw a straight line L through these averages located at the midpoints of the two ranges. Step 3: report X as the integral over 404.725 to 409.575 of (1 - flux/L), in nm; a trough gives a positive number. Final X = 0.258 nm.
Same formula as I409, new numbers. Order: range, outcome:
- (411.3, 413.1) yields 11.77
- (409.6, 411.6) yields 9.988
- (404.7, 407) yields 11.29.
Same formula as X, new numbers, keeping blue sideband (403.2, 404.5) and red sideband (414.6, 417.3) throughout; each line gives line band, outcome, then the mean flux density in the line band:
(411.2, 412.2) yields -0.06 nm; 9.86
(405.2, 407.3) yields 0.26 nm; 8.72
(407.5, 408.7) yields 0.04 nm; 9.42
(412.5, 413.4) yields -0.19 nm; 11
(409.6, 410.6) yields 0.15 nm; 8.04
